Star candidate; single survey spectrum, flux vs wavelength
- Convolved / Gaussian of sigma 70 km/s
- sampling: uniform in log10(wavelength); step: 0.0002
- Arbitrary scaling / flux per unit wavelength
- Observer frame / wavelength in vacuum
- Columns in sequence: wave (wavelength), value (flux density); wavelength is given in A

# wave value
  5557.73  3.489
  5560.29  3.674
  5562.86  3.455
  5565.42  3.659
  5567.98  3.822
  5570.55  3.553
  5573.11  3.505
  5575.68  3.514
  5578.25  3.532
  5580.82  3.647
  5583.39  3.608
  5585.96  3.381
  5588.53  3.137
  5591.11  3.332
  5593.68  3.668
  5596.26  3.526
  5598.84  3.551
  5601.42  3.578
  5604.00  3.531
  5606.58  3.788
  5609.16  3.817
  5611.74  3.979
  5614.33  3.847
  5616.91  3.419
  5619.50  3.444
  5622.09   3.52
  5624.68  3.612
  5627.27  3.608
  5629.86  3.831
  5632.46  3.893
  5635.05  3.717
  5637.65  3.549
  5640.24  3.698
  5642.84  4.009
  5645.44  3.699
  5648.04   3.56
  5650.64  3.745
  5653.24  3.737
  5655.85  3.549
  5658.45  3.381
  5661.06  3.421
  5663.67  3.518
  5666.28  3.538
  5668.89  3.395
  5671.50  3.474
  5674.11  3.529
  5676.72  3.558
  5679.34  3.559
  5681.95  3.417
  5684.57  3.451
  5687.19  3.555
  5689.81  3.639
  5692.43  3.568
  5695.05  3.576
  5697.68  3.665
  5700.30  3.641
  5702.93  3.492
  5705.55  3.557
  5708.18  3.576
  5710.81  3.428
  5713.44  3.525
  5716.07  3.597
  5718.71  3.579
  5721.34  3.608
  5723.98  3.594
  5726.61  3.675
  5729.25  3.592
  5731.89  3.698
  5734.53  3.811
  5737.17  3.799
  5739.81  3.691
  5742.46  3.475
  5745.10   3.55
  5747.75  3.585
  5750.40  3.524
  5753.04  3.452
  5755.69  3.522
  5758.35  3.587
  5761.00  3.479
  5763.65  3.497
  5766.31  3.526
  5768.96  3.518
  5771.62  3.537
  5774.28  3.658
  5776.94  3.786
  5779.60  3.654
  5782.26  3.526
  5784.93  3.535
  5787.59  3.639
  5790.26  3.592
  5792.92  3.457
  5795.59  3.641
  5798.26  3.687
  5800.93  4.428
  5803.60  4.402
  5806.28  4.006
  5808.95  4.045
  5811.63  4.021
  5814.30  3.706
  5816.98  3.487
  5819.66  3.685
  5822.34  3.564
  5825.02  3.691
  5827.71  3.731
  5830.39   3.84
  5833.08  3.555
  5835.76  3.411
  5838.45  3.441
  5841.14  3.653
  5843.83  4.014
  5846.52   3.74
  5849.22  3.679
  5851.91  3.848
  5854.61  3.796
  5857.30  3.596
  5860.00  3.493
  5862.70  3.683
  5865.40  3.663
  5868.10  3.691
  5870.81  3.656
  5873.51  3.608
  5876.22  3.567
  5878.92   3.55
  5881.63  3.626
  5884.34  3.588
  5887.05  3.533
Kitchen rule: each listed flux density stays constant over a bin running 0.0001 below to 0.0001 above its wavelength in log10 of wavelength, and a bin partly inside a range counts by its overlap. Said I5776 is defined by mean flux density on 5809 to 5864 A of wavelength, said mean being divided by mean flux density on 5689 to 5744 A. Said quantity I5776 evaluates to 1.02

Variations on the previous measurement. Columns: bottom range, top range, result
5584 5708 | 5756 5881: 1.03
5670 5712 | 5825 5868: 1.04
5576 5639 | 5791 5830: 1.06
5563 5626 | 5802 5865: 1.05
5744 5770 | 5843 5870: 1.05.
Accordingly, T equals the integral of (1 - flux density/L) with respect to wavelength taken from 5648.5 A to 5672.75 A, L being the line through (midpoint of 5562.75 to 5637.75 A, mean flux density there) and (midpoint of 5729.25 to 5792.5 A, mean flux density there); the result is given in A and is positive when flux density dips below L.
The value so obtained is 0.5 A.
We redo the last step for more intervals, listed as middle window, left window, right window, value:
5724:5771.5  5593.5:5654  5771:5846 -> 1.6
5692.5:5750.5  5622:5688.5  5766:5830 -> 0.9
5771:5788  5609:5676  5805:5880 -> 0.2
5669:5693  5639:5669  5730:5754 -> 0.6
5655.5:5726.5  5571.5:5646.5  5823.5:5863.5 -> 2.0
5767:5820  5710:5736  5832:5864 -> -1.6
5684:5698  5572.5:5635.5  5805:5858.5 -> 0.3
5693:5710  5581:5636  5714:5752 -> 0.2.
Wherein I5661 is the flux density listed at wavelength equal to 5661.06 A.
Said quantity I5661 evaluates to 3.421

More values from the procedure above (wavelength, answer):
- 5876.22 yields 3.567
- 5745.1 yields 3.55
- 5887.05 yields 3.533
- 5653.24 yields 3.737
